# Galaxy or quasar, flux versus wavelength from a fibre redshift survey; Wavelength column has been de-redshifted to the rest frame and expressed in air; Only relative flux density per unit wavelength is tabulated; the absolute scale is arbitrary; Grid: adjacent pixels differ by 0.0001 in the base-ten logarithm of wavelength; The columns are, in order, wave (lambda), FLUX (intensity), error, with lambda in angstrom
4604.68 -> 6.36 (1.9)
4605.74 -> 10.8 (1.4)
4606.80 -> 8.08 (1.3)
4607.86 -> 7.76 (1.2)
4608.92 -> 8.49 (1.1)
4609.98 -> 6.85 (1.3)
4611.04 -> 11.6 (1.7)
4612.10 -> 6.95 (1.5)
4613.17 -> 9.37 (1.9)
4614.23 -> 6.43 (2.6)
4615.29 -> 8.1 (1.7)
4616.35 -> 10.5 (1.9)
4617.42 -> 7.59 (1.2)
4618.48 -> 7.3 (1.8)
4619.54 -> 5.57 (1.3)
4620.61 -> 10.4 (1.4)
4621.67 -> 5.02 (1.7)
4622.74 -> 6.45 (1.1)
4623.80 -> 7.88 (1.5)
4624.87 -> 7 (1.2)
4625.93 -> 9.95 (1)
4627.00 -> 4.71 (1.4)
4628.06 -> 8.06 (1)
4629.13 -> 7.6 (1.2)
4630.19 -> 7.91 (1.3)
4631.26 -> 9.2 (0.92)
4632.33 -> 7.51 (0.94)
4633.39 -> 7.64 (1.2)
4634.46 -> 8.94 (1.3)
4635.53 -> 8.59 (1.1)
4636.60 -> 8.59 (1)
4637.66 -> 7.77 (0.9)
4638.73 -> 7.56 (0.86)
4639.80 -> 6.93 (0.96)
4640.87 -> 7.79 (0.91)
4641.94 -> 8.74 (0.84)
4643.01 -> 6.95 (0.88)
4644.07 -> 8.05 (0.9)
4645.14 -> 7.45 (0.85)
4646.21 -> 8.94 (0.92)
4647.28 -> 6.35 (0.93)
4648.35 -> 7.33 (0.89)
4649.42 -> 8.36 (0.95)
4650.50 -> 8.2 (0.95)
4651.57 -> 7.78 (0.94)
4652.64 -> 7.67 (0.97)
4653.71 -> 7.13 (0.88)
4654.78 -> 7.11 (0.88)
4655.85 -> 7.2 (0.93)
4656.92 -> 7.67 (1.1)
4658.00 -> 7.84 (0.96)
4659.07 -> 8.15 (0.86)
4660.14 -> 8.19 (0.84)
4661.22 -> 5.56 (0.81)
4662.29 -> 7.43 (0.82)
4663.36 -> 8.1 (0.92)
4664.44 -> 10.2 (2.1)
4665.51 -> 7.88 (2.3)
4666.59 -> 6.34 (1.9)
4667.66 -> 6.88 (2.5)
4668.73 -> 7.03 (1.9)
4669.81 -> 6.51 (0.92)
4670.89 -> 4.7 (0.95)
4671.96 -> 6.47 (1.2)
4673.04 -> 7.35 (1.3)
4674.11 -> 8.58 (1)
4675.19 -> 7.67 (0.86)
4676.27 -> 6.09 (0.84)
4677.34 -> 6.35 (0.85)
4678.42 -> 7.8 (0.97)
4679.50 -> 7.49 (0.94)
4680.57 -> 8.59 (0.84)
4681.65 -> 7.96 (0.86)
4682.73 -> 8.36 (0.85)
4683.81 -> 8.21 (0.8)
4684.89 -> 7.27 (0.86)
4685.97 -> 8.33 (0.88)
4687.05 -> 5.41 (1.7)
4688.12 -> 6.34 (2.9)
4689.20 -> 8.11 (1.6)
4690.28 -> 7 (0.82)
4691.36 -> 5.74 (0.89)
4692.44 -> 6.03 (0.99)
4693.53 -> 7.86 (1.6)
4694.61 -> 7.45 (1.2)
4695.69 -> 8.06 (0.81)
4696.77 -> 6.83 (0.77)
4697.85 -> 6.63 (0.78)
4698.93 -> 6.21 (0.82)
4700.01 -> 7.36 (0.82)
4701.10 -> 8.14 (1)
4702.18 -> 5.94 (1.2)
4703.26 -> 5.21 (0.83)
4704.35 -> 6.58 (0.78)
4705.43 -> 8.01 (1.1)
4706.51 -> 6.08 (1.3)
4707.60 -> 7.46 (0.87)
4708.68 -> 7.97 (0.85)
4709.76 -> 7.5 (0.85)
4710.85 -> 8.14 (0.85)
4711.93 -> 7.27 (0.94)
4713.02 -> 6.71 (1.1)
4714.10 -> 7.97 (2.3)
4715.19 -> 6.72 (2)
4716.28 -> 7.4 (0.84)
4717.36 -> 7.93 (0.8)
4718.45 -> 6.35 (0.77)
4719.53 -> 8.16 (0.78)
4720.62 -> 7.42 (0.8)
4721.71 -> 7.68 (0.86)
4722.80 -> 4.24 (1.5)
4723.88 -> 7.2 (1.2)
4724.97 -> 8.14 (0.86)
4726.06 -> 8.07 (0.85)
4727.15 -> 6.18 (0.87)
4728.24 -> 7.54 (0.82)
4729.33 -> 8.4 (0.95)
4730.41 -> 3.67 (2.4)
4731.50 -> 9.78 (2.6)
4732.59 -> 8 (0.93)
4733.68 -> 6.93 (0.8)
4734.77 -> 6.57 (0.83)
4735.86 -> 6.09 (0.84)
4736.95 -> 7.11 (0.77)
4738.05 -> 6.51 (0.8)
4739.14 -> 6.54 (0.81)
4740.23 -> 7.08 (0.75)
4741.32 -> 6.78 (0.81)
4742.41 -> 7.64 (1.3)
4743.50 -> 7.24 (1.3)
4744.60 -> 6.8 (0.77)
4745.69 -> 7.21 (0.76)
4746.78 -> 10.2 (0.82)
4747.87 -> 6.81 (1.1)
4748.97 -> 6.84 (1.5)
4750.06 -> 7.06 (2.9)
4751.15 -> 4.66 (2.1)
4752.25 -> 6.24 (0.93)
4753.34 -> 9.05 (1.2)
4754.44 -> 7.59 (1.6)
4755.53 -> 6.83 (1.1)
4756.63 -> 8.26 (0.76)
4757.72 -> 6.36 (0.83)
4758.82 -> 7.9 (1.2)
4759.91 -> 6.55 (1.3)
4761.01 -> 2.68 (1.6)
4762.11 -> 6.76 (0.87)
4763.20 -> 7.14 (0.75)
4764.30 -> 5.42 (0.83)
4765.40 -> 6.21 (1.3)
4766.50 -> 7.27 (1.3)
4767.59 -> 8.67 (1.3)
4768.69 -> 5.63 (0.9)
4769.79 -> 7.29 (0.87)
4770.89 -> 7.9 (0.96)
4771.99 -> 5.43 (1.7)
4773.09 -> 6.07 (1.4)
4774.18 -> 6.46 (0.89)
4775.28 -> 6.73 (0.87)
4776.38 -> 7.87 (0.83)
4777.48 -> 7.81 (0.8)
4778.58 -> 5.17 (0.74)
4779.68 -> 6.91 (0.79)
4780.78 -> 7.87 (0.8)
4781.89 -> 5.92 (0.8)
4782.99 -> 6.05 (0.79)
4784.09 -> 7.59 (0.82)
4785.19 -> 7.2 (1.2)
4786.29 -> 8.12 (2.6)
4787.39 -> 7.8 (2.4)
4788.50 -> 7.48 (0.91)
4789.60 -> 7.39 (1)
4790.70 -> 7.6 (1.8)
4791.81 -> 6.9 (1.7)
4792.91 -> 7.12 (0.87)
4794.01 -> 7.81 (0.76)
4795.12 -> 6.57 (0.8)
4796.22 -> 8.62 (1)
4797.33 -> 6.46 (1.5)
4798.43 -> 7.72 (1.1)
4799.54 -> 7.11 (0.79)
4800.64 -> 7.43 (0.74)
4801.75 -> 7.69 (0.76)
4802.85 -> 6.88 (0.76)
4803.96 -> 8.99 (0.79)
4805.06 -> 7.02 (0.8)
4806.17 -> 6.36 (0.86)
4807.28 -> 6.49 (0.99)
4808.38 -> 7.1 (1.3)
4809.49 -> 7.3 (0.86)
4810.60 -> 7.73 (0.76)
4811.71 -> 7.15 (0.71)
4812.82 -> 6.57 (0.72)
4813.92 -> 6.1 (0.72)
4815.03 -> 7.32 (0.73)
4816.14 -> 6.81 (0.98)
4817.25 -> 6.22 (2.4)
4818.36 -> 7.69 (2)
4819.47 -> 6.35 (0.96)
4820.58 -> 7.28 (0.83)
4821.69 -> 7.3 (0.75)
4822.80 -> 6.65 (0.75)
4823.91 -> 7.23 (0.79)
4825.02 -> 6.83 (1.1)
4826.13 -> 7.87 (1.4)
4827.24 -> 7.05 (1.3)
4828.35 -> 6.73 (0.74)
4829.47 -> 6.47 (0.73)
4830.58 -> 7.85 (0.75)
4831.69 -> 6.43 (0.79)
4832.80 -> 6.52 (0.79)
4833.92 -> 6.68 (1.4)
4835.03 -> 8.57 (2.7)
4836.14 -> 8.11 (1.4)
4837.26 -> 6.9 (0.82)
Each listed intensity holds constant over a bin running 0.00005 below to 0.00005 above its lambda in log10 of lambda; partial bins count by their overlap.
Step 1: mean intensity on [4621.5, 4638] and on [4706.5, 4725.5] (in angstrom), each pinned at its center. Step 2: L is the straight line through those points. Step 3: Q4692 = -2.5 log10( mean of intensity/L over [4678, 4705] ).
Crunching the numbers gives 0.04 mag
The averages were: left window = 7.73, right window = 7.27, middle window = 7.16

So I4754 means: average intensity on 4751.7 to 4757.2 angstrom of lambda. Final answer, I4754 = 7.59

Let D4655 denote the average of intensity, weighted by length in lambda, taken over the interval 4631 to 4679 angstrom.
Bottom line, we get 7.56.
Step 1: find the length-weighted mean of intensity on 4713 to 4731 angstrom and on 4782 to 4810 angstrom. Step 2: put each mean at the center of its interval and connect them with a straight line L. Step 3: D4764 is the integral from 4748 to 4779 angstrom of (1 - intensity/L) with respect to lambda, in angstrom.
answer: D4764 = 2.0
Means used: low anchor 7.06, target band 6.72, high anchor 7.29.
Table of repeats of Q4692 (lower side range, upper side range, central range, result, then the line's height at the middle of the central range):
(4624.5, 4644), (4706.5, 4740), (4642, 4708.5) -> 0.04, 7.55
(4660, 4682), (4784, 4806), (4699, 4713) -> 0.04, 7.32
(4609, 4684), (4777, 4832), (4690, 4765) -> 0.06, 7.39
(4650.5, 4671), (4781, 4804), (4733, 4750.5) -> 0.04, 7.36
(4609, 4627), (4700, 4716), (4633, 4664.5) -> -0.02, 7.61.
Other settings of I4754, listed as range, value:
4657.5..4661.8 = 7.44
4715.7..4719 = 7.24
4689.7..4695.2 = 6.83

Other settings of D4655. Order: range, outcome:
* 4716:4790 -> 7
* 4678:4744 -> 7.17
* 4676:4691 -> 7.39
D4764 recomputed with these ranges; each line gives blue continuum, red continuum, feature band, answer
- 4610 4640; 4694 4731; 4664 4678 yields 0.75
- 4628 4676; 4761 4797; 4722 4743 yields 0.64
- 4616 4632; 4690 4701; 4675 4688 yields -0.60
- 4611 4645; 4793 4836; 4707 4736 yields 0.91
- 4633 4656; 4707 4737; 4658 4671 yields 0.49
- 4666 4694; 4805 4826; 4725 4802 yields -0.46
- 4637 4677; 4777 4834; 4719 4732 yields 0.17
